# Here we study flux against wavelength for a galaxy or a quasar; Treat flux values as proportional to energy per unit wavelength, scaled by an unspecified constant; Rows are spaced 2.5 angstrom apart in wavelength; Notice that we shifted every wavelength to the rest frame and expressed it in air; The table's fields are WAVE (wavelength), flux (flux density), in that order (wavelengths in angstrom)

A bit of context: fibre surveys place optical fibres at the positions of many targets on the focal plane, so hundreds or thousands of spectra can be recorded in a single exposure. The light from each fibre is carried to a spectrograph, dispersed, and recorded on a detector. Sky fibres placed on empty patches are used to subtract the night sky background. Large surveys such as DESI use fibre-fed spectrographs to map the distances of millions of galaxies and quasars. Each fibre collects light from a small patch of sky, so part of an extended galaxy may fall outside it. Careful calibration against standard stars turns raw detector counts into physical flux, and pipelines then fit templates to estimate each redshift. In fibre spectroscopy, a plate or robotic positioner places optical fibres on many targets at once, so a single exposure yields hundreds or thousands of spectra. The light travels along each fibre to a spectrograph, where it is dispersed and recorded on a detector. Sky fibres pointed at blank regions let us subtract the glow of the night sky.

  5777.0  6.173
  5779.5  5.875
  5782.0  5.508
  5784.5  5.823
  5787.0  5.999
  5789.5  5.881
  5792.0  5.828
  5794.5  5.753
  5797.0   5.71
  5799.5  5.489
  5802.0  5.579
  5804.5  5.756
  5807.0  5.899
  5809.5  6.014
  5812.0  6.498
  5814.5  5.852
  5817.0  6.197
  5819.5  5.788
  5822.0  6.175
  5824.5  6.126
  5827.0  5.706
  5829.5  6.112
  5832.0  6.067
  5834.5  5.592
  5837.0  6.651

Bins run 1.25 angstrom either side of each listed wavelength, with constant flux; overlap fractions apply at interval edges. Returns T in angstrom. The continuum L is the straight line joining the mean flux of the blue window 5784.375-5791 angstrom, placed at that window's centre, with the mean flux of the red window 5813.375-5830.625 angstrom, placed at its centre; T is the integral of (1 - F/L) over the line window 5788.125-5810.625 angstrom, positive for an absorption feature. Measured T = 0.65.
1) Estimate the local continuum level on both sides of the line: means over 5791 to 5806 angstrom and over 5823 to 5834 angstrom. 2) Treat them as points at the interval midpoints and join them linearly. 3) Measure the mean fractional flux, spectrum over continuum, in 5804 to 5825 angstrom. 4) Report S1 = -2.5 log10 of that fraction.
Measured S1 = -0.036 mag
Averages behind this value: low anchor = 5.69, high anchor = 5.98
